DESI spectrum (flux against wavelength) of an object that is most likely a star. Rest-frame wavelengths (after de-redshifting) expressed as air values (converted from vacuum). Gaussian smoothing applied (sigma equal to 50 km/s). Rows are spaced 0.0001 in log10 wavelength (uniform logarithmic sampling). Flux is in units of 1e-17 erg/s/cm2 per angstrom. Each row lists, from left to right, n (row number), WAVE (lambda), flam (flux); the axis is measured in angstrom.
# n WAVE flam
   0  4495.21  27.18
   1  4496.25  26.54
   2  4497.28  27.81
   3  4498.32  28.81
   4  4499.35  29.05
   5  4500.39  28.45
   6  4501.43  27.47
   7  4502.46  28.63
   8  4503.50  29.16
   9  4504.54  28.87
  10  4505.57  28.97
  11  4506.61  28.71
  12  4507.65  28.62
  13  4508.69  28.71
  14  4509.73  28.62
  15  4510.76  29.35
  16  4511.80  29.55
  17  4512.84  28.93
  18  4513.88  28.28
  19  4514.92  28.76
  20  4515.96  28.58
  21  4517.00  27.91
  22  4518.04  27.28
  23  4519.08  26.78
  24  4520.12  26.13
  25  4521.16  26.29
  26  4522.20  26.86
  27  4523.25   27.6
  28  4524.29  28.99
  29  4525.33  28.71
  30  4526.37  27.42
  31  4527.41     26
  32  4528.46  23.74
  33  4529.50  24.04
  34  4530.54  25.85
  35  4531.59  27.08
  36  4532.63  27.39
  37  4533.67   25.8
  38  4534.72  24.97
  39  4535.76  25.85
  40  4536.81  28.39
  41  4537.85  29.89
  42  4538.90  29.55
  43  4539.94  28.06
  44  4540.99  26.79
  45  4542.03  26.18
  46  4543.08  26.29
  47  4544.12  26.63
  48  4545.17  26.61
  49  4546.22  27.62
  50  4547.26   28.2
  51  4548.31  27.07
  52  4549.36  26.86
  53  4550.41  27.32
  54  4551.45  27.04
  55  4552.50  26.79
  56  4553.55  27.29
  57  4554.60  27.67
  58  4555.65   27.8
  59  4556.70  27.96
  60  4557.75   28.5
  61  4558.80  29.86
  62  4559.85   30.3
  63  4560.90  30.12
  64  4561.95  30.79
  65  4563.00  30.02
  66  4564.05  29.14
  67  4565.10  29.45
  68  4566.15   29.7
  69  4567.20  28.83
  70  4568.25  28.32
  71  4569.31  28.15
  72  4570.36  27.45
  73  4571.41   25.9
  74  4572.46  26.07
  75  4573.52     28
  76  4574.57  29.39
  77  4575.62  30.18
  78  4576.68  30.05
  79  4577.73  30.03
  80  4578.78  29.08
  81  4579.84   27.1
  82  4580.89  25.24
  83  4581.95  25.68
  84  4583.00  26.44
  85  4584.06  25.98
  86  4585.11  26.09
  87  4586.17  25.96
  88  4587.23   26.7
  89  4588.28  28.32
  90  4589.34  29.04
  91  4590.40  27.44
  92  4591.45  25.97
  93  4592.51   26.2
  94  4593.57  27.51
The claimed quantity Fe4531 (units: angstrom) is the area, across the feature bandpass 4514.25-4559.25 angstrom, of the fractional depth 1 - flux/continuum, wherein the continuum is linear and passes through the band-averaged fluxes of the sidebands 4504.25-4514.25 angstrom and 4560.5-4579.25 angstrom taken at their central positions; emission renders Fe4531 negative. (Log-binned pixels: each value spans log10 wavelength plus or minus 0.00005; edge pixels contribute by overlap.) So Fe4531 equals 2.6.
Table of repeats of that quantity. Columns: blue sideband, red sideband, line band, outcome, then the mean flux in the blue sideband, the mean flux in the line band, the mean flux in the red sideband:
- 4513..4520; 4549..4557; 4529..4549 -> 0.4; 27.9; 27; 27.3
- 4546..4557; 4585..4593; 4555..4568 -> -1.0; 27.4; 29.3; 27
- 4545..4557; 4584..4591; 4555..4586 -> -1.2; 27.4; 28.3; 27.2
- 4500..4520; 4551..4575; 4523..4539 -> 0.9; 28.5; 26.9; 28.5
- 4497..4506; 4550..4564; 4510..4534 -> 1.1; 28.6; 27.3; 28.6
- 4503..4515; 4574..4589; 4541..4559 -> 0.5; 28.9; 27.3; 27.6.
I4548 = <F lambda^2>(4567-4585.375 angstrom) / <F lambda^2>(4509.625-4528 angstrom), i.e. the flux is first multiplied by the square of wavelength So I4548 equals 1.0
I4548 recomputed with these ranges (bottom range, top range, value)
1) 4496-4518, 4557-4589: 1.02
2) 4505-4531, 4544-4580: 1.05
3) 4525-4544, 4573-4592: 1.05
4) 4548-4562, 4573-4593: 0.99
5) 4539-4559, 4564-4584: 1.03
